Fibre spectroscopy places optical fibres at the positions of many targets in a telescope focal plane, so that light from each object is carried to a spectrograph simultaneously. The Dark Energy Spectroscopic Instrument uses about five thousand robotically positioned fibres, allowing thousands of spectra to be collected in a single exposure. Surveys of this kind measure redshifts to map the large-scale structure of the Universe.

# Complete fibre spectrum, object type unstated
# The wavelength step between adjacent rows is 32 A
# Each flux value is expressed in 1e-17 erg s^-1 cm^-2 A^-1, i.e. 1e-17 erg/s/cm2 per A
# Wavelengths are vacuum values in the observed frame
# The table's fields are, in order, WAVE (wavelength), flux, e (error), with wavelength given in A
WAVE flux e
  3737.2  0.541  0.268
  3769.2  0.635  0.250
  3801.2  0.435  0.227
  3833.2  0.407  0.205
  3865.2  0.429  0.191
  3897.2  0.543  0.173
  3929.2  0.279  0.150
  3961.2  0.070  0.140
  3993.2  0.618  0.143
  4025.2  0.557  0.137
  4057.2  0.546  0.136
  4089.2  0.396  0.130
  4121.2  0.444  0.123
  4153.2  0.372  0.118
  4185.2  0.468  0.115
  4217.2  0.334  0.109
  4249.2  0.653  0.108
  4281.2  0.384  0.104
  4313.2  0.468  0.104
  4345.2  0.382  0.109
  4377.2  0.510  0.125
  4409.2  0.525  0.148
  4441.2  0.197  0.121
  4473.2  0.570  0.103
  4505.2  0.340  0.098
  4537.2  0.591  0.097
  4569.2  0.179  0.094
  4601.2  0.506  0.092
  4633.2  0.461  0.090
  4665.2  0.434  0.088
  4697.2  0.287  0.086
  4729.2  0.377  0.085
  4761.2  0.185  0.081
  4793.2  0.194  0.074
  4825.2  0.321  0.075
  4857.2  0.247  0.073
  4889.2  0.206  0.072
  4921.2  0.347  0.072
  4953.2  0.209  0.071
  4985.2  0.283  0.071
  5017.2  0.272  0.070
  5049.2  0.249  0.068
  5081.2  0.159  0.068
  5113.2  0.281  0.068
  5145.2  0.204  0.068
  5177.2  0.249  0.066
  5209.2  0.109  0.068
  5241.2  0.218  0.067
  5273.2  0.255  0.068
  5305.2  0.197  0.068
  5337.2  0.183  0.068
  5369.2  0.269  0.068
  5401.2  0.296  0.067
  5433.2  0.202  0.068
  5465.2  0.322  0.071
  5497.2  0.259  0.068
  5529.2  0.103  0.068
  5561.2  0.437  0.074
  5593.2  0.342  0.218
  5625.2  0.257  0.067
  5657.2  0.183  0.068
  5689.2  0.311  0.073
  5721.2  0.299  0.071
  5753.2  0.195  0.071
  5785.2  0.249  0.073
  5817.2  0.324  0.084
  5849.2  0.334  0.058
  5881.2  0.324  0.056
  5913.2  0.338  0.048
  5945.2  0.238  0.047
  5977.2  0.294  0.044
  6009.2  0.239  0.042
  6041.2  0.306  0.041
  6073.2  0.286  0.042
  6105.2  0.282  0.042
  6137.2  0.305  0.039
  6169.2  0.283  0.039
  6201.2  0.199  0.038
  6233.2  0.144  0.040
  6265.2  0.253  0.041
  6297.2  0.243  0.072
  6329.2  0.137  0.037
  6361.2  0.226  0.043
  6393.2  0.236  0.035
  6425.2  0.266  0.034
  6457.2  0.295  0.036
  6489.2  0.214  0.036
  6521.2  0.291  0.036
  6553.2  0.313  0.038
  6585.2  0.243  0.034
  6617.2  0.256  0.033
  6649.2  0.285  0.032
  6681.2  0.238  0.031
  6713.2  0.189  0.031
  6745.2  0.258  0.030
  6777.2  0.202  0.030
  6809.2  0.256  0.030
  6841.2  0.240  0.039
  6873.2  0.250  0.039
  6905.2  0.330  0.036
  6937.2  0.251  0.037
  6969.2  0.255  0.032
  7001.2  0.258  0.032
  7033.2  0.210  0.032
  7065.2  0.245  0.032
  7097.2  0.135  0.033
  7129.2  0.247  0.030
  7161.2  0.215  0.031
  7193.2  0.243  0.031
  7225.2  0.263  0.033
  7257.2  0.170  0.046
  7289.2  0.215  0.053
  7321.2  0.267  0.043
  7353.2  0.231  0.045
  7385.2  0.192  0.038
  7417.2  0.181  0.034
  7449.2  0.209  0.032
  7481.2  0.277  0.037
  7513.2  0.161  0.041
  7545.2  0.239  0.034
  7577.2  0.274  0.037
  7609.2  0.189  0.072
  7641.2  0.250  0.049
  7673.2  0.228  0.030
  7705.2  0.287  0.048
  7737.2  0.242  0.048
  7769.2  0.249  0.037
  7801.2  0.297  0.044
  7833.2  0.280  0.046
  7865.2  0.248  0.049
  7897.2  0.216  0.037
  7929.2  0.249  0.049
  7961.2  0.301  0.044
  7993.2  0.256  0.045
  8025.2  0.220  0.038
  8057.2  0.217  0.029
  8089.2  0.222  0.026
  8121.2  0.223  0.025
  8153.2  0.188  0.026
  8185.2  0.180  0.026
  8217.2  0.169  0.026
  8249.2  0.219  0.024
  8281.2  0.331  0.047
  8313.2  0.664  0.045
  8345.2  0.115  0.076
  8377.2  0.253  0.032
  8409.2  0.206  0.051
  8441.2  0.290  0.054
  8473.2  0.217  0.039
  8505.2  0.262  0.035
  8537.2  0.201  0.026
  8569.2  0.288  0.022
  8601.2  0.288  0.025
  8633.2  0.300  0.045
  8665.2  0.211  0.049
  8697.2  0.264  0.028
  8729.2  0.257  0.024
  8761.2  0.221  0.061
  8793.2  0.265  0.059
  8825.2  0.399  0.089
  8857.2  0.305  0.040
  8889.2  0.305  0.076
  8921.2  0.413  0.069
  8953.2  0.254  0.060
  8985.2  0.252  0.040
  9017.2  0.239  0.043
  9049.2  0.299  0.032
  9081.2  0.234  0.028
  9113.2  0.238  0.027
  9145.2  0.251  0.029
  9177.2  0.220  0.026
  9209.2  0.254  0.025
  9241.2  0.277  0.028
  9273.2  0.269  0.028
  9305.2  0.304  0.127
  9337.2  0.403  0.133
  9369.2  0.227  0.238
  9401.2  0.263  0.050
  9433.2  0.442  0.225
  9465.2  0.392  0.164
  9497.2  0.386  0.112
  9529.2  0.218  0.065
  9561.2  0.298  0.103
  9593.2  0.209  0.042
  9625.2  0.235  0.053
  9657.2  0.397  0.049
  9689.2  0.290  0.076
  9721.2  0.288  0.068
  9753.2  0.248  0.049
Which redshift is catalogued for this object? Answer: 1.226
